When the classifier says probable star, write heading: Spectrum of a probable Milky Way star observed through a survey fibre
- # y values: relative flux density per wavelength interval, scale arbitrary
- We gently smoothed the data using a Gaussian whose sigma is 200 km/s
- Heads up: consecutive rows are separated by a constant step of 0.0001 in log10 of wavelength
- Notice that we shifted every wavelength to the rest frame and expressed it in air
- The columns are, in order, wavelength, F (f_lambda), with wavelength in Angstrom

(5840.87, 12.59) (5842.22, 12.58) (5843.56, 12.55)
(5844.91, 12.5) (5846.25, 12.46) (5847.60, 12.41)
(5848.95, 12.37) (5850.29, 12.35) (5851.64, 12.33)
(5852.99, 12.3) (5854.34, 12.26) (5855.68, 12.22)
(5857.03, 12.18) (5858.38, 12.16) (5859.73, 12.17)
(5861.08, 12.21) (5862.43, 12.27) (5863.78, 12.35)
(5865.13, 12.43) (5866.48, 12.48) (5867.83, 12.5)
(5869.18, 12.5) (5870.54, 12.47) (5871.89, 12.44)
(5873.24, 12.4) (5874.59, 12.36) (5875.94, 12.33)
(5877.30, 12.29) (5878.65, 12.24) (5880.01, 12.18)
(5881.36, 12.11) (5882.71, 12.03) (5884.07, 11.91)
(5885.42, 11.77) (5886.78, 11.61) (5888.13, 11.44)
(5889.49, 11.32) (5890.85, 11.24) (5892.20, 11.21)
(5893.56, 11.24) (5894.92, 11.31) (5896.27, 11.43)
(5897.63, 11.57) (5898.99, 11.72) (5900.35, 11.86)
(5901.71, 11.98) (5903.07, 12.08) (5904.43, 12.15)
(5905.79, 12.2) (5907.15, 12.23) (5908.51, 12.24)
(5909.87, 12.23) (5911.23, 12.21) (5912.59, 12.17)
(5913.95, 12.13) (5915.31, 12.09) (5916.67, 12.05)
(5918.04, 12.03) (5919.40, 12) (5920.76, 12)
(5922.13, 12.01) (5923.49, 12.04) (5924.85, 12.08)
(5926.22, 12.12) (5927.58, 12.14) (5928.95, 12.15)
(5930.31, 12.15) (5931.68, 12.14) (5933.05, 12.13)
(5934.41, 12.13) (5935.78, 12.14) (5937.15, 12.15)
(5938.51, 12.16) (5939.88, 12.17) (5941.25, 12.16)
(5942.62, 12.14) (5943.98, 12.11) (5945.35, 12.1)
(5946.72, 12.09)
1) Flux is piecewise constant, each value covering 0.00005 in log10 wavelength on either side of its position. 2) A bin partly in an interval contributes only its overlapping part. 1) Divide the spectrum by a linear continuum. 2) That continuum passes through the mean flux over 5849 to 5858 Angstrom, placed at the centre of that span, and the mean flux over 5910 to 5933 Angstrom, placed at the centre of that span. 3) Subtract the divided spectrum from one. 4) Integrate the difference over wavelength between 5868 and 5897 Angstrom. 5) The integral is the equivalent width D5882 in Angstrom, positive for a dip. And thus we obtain 0.71 Angstrom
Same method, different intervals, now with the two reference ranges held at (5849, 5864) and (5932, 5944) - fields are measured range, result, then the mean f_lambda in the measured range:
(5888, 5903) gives 0.9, 11.5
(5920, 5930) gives 0.1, 12.1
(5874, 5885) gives 0.1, 12.2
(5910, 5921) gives 0.1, 12.1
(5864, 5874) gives -0.2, 12.5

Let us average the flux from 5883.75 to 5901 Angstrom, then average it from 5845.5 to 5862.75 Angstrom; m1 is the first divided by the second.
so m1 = 0.94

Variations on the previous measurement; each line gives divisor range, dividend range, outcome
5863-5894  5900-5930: 1.01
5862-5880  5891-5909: 0.95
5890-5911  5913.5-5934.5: 1.03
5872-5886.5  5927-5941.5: 1.00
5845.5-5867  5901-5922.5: 0.98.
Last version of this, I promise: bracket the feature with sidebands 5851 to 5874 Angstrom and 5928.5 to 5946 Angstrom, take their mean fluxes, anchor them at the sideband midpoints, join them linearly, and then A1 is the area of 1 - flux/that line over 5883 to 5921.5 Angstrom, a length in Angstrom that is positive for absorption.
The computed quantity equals 1.2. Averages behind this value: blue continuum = 12.3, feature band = 11.8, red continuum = 12.1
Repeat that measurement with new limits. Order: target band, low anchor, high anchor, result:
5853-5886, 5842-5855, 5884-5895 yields -1.00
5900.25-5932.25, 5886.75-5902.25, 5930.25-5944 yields -0.78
